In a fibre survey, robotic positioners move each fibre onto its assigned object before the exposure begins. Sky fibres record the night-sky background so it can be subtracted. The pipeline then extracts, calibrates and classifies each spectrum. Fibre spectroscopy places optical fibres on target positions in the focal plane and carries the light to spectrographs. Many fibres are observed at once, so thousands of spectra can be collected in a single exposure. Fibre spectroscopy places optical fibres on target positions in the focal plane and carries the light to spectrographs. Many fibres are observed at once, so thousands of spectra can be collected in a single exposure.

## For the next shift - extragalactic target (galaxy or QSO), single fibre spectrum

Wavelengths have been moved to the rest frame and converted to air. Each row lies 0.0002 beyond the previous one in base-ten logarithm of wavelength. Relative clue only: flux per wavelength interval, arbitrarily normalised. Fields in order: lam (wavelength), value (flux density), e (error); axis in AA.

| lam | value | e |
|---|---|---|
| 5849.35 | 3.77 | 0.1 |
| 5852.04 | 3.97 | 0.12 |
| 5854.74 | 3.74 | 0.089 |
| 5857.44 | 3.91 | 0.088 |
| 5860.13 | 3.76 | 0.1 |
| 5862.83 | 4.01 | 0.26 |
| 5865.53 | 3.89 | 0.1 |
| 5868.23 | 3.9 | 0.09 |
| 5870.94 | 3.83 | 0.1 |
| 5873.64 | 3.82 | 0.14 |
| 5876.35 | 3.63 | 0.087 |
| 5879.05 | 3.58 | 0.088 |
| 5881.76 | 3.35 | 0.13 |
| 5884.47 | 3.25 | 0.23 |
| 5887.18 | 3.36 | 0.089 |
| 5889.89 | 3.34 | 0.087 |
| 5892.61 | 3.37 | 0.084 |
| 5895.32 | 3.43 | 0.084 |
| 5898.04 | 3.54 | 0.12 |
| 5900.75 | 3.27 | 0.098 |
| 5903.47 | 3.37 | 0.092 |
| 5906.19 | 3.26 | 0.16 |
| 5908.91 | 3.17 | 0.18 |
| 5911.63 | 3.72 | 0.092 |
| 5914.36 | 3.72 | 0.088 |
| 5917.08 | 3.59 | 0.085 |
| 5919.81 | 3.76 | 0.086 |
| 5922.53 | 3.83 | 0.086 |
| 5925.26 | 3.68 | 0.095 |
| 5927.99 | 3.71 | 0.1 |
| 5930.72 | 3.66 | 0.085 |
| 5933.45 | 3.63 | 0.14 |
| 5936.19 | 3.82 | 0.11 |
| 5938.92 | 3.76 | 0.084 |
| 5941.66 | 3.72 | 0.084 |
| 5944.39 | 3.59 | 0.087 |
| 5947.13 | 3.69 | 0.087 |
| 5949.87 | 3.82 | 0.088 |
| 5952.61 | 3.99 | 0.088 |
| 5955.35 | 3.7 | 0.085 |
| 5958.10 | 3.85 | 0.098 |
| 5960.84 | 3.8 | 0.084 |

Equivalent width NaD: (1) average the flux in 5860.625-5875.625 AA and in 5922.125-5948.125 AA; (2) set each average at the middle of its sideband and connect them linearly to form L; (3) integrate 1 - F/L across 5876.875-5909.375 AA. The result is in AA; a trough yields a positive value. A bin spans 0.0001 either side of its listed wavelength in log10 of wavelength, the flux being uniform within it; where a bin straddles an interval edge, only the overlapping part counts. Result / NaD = 3.7 AA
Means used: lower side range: 3.87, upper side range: 3.7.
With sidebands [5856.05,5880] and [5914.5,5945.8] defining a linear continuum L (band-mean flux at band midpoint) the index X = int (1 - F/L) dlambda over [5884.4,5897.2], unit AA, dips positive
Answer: 1.4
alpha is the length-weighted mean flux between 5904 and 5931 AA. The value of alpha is 3.6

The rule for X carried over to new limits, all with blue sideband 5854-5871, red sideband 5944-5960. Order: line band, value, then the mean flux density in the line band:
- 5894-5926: 2.50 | 3.53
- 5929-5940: 0.25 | 3.72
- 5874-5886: 1.16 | 3.48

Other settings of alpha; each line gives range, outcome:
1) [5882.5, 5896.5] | 3.35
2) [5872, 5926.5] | 3.5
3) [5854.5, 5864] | 3.87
